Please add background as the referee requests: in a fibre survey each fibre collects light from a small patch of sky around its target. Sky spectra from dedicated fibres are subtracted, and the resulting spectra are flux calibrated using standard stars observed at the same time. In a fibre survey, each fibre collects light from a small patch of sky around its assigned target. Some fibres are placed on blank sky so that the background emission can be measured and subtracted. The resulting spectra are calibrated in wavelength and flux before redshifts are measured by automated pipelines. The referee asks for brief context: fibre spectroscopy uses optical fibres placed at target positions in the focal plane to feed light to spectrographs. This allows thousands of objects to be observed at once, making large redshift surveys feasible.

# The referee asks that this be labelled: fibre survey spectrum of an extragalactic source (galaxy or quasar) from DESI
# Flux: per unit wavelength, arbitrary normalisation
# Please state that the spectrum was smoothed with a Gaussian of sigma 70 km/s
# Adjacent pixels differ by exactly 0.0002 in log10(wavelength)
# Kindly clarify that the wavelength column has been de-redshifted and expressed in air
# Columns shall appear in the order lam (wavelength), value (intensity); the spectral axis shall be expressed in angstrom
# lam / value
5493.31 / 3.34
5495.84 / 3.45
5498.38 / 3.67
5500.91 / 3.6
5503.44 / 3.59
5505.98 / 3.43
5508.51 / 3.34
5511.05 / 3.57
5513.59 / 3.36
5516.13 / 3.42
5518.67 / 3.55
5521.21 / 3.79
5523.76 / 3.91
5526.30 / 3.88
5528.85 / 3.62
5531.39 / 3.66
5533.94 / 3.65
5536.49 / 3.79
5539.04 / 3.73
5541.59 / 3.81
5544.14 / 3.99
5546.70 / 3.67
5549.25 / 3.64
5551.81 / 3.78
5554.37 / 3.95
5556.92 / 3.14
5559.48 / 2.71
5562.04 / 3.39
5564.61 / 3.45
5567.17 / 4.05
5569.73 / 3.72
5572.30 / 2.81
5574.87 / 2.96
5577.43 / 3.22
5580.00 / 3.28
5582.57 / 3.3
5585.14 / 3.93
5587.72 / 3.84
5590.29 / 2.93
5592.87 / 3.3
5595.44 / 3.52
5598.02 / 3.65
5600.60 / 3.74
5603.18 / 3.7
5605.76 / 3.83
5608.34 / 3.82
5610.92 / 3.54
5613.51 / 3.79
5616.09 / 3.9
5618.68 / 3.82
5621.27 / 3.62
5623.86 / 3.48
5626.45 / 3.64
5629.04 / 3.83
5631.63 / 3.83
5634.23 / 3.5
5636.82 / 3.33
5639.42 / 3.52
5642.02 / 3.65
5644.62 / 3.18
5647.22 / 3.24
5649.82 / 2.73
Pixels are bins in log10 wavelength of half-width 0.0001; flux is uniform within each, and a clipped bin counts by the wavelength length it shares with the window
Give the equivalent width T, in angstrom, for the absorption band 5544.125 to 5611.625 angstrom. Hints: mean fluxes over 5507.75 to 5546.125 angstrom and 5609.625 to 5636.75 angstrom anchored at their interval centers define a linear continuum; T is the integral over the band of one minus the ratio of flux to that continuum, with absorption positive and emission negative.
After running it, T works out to 3.2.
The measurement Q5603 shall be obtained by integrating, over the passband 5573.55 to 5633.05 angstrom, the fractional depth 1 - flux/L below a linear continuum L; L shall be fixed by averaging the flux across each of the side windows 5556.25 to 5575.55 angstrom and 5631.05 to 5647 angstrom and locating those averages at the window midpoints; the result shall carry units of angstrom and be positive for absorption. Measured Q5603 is -3.6 angstrom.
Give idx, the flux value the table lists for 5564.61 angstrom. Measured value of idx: 3.45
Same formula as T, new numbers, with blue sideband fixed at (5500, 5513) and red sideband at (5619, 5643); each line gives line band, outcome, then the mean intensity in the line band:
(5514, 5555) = -2.4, 3.73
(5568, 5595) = 1.6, 3.35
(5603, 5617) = -0.7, 3.77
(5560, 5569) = 0.0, 3.56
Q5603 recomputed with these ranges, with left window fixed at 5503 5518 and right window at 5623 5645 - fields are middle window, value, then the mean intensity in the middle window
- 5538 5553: -1.2 angstrom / 3.77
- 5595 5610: -0.8 angstrom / 3.72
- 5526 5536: -0.6 angstrom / 3.69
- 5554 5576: 1.1 angstrom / 3.33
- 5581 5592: 0.1 angstrom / 3.48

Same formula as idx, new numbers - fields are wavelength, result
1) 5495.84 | 3.45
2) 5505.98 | 3.43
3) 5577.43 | 3.22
